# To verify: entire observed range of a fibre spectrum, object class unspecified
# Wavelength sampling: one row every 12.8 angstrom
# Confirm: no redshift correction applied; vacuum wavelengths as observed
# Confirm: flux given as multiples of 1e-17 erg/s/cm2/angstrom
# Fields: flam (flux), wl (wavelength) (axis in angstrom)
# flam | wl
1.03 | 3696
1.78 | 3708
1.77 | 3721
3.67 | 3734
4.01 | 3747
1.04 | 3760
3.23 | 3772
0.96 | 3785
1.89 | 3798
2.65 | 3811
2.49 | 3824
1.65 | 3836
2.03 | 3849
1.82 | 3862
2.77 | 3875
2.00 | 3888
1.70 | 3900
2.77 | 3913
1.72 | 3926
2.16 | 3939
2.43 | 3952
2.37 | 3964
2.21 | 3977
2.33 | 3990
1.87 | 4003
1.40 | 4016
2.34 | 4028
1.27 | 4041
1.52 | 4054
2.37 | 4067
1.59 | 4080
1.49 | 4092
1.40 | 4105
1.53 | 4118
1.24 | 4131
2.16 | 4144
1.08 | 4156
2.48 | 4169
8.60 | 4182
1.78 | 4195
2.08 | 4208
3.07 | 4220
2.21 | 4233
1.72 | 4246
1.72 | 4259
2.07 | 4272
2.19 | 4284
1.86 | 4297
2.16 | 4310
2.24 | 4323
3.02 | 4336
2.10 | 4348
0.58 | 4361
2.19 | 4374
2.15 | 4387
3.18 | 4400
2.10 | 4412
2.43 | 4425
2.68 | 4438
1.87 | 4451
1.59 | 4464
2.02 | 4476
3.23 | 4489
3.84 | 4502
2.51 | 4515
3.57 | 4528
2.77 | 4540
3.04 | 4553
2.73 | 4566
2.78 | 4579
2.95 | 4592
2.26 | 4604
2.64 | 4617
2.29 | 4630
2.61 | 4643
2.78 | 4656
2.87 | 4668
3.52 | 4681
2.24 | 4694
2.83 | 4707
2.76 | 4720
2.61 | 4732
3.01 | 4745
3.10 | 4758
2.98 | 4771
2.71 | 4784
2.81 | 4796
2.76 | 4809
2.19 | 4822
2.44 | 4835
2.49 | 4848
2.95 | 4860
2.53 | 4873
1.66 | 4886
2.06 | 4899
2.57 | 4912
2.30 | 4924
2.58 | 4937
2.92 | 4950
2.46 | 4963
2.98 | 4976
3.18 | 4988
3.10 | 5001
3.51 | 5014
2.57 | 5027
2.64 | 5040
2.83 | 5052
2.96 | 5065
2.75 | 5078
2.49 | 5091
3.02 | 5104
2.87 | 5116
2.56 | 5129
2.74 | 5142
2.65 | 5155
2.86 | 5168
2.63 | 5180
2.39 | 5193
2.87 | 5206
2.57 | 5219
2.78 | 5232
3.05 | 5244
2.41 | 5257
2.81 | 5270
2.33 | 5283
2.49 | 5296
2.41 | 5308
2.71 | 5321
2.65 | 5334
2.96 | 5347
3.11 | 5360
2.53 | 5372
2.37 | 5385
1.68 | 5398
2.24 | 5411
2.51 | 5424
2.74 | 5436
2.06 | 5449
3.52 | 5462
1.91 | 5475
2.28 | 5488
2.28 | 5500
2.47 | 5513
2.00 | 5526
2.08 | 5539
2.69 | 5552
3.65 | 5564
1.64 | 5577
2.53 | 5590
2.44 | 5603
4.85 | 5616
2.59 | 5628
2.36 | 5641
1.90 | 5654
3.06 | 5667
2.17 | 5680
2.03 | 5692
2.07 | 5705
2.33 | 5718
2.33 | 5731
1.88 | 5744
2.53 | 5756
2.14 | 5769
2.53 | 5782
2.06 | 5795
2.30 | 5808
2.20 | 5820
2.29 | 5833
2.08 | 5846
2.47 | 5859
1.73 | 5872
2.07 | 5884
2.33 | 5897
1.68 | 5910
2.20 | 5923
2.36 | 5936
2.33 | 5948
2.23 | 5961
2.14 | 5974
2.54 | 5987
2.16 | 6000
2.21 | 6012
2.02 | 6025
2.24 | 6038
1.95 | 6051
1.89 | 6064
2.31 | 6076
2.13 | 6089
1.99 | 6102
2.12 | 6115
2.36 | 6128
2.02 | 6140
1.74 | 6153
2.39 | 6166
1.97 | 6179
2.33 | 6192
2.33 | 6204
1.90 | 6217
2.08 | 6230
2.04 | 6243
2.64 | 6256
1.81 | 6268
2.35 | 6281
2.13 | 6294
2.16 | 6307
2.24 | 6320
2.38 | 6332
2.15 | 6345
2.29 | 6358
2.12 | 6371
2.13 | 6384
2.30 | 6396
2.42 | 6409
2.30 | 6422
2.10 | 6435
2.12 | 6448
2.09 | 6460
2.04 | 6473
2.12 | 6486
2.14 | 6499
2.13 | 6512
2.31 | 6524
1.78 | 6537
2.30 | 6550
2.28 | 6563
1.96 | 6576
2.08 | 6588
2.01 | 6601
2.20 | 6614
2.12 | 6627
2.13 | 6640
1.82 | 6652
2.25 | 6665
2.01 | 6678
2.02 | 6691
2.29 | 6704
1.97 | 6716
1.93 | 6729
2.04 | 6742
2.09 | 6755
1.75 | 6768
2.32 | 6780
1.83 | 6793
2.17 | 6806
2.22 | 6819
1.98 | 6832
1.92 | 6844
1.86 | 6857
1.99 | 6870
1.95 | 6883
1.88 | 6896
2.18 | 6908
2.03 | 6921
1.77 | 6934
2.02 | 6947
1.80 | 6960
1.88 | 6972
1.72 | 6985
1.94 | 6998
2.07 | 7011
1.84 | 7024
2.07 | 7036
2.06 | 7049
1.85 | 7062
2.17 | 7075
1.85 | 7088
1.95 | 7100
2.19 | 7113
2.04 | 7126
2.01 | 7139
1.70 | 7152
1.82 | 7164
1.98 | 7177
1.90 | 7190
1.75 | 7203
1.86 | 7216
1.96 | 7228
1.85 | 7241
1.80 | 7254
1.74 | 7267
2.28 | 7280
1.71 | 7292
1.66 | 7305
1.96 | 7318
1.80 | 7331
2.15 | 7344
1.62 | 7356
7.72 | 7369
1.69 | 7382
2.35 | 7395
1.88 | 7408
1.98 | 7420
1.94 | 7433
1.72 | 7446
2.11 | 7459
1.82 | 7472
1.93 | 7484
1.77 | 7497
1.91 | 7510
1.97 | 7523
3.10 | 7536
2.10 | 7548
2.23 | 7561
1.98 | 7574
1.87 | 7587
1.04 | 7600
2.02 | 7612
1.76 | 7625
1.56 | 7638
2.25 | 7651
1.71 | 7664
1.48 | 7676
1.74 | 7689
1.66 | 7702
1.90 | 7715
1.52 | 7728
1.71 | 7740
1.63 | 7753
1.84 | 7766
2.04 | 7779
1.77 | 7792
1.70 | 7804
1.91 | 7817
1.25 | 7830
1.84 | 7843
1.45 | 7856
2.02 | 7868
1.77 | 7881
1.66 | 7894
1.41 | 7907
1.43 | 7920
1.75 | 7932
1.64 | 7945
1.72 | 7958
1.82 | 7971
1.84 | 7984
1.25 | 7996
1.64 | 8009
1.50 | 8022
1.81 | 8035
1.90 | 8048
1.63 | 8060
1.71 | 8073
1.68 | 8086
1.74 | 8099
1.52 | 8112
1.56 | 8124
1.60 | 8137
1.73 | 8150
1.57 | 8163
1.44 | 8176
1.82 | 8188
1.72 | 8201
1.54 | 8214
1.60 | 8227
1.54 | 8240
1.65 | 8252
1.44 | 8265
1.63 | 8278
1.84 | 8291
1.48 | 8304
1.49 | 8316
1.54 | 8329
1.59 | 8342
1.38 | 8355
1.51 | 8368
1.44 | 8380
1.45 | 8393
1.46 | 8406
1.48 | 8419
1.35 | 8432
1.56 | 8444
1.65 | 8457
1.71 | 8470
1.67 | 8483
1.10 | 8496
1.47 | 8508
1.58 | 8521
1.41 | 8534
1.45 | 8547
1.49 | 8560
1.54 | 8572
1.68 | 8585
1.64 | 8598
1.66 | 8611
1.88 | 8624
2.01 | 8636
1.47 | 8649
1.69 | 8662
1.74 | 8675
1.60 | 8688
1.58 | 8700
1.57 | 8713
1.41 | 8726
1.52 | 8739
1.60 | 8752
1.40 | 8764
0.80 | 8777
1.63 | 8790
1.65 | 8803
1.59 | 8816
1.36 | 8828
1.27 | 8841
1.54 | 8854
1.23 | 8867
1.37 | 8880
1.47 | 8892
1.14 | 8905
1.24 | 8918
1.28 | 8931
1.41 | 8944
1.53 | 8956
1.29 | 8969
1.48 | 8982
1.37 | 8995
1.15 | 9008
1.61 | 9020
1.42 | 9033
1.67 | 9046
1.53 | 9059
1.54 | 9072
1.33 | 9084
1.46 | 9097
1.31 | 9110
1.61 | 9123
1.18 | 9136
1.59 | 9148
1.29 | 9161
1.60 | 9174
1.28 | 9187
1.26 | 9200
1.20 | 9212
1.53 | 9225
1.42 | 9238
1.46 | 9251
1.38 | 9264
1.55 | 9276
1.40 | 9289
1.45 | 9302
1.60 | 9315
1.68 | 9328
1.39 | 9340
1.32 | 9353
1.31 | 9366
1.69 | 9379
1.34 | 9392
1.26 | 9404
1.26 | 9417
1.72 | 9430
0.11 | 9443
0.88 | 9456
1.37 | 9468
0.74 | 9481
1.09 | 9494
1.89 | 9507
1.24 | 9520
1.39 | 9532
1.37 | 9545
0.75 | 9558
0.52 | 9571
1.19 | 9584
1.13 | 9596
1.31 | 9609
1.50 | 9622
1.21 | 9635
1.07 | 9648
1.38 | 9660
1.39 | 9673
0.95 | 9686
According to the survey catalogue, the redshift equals 0.12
